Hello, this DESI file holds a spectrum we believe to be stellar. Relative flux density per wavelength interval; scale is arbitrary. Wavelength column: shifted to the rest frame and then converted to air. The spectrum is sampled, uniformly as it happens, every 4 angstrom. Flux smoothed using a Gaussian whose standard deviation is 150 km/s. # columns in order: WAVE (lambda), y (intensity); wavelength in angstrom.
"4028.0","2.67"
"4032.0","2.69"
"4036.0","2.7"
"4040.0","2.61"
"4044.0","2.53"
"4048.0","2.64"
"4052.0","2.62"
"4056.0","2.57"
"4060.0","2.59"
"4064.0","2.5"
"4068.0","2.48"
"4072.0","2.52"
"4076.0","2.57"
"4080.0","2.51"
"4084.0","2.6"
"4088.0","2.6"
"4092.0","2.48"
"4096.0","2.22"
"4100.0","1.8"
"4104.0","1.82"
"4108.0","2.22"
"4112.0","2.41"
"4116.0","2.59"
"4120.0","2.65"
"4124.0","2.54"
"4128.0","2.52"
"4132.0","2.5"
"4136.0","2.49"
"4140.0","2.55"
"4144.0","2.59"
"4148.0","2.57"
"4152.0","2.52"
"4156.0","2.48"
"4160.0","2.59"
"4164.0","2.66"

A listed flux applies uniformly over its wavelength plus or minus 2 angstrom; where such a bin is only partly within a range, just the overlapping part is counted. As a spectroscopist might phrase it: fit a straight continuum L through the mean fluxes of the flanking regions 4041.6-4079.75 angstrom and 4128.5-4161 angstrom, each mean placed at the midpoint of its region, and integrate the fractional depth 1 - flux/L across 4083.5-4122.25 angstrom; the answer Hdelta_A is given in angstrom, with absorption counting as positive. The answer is 3.3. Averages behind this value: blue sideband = 2.56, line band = 2.33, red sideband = 2.53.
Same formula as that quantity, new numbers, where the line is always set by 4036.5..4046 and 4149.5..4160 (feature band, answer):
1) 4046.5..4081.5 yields 0.3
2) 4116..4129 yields -0.2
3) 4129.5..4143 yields 0.1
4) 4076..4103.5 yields 2.2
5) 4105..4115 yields 1.0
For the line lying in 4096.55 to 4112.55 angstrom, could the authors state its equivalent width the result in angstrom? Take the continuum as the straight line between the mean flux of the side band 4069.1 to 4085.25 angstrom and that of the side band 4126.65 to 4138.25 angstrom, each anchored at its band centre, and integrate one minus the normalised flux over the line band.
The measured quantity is 3.03 angstrom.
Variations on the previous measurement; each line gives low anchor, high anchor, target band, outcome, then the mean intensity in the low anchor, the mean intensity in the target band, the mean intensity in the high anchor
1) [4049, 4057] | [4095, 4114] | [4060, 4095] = -2.6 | 2.6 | 2.53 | 2.09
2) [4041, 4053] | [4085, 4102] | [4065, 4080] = -0.6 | 2.6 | 2.52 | 2.29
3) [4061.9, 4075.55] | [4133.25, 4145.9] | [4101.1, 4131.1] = 1.8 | 2.51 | 2.38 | 2.54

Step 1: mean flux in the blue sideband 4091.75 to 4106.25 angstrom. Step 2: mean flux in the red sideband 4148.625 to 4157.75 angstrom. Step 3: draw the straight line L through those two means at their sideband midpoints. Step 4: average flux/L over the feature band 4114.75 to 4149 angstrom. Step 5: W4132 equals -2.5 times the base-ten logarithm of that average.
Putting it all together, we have -0.10 mag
